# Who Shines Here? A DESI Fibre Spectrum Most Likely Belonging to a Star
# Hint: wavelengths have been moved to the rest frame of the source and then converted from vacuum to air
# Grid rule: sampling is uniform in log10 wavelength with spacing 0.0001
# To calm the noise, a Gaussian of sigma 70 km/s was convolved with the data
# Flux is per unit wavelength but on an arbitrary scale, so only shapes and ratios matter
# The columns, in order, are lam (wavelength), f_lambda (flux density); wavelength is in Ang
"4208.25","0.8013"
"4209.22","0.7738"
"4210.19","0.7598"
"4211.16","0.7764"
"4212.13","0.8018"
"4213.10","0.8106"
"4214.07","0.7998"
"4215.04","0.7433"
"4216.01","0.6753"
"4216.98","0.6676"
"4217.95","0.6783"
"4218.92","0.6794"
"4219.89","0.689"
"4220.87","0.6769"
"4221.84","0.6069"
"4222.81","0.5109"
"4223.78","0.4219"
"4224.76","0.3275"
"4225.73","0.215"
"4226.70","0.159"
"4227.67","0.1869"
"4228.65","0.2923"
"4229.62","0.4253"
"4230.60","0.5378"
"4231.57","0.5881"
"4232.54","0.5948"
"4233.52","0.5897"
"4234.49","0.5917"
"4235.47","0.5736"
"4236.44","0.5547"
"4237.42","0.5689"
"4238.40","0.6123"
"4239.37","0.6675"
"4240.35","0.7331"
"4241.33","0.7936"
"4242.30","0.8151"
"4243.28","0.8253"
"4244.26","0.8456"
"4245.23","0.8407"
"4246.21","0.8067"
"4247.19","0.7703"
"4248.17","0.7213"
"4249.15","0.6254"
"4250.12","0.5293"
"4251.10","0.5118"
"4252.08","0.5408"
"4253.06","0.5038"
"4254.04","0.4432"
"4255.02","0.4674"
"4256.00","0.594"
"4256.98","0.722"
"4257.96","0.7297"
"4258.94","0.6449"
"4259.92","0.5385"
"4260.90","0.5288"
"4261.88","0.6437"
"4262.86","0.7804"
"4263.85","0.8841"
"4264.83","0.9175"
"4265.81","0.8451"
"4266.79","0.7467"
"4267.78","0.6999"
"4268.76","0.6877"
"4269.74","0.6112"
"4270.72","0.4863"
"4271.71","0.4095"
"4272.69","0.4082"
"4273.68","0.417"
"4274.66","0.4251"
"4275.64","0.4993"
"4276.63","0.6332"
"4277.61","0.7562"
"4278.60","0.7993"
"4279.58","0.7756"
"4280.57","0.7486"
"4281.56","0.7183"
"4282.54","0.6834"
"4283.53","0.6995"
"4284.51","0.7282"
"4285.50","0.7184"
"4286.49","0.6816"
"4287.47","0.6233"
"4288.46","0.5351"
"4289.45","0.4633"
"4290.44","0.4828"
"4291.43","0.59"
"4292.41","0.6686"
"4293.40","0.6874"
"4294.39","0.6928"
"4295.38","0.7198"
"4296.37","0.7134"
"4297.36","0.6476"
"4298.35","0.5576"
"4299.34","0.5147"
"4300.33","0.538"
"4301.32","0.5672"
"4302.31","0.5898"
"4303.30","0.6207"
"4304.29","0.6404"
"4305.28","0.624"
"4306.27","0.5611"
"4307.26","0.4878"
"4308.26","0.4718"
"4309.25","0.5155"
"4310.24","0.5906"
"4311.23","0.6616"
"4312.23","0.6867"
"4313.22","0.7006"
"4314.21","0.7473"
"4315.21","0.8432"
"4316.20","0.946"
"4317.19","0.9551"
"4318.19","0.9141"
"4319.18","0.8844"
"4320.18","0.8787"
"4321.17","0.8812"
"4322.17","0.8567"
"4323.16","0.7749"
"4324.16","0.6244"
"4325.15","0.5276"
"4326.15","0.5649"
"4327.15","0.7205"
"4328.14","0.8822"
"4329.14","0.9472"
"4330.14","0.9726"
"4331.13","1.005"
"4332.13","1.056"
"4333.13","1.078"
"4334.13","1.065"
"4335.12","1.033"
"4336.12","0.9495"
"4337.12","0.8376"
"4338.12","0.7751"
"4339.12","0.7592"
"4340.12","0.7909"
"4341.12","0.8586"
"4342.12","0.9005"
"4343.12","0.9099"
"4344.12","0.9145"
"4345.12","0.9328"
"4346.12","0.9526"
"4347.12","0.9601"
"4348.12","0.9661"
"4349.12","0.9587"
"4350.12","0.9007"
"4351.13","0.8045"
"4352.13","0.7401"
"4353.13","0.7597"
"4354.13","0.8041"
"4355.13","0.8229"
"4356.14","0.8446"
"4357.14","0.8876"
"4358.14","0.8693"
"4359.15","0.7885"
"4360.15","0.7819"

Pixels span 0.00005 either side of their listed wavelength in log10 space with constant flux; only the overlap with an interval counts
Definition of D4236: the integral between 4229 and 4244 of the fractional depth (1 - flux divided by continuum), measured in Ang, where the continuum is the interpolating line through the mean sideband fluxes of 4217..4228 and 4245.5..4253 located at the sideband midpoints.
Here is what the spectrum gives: -1.69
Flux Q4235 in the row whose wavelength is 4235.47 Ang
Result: 0.5736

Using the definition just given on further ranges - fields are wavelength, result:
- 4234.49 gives 0.5917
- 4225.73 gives 0.215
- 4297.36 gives 0.6476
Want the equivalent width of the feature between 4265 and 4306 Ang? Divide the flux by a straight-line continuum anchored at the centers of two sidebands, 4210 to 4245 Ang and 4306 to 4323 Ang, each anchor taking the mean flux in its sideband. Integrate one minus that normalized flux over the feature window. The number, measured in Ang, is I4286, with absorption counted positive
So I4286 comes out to 4.07 Ang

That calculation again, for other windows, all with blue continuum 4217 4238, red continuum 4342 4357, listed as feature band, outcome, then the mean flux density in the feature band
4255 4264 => -0.8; 0.654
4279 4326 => 3.7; 0.675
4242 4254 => -2.6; 0.683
